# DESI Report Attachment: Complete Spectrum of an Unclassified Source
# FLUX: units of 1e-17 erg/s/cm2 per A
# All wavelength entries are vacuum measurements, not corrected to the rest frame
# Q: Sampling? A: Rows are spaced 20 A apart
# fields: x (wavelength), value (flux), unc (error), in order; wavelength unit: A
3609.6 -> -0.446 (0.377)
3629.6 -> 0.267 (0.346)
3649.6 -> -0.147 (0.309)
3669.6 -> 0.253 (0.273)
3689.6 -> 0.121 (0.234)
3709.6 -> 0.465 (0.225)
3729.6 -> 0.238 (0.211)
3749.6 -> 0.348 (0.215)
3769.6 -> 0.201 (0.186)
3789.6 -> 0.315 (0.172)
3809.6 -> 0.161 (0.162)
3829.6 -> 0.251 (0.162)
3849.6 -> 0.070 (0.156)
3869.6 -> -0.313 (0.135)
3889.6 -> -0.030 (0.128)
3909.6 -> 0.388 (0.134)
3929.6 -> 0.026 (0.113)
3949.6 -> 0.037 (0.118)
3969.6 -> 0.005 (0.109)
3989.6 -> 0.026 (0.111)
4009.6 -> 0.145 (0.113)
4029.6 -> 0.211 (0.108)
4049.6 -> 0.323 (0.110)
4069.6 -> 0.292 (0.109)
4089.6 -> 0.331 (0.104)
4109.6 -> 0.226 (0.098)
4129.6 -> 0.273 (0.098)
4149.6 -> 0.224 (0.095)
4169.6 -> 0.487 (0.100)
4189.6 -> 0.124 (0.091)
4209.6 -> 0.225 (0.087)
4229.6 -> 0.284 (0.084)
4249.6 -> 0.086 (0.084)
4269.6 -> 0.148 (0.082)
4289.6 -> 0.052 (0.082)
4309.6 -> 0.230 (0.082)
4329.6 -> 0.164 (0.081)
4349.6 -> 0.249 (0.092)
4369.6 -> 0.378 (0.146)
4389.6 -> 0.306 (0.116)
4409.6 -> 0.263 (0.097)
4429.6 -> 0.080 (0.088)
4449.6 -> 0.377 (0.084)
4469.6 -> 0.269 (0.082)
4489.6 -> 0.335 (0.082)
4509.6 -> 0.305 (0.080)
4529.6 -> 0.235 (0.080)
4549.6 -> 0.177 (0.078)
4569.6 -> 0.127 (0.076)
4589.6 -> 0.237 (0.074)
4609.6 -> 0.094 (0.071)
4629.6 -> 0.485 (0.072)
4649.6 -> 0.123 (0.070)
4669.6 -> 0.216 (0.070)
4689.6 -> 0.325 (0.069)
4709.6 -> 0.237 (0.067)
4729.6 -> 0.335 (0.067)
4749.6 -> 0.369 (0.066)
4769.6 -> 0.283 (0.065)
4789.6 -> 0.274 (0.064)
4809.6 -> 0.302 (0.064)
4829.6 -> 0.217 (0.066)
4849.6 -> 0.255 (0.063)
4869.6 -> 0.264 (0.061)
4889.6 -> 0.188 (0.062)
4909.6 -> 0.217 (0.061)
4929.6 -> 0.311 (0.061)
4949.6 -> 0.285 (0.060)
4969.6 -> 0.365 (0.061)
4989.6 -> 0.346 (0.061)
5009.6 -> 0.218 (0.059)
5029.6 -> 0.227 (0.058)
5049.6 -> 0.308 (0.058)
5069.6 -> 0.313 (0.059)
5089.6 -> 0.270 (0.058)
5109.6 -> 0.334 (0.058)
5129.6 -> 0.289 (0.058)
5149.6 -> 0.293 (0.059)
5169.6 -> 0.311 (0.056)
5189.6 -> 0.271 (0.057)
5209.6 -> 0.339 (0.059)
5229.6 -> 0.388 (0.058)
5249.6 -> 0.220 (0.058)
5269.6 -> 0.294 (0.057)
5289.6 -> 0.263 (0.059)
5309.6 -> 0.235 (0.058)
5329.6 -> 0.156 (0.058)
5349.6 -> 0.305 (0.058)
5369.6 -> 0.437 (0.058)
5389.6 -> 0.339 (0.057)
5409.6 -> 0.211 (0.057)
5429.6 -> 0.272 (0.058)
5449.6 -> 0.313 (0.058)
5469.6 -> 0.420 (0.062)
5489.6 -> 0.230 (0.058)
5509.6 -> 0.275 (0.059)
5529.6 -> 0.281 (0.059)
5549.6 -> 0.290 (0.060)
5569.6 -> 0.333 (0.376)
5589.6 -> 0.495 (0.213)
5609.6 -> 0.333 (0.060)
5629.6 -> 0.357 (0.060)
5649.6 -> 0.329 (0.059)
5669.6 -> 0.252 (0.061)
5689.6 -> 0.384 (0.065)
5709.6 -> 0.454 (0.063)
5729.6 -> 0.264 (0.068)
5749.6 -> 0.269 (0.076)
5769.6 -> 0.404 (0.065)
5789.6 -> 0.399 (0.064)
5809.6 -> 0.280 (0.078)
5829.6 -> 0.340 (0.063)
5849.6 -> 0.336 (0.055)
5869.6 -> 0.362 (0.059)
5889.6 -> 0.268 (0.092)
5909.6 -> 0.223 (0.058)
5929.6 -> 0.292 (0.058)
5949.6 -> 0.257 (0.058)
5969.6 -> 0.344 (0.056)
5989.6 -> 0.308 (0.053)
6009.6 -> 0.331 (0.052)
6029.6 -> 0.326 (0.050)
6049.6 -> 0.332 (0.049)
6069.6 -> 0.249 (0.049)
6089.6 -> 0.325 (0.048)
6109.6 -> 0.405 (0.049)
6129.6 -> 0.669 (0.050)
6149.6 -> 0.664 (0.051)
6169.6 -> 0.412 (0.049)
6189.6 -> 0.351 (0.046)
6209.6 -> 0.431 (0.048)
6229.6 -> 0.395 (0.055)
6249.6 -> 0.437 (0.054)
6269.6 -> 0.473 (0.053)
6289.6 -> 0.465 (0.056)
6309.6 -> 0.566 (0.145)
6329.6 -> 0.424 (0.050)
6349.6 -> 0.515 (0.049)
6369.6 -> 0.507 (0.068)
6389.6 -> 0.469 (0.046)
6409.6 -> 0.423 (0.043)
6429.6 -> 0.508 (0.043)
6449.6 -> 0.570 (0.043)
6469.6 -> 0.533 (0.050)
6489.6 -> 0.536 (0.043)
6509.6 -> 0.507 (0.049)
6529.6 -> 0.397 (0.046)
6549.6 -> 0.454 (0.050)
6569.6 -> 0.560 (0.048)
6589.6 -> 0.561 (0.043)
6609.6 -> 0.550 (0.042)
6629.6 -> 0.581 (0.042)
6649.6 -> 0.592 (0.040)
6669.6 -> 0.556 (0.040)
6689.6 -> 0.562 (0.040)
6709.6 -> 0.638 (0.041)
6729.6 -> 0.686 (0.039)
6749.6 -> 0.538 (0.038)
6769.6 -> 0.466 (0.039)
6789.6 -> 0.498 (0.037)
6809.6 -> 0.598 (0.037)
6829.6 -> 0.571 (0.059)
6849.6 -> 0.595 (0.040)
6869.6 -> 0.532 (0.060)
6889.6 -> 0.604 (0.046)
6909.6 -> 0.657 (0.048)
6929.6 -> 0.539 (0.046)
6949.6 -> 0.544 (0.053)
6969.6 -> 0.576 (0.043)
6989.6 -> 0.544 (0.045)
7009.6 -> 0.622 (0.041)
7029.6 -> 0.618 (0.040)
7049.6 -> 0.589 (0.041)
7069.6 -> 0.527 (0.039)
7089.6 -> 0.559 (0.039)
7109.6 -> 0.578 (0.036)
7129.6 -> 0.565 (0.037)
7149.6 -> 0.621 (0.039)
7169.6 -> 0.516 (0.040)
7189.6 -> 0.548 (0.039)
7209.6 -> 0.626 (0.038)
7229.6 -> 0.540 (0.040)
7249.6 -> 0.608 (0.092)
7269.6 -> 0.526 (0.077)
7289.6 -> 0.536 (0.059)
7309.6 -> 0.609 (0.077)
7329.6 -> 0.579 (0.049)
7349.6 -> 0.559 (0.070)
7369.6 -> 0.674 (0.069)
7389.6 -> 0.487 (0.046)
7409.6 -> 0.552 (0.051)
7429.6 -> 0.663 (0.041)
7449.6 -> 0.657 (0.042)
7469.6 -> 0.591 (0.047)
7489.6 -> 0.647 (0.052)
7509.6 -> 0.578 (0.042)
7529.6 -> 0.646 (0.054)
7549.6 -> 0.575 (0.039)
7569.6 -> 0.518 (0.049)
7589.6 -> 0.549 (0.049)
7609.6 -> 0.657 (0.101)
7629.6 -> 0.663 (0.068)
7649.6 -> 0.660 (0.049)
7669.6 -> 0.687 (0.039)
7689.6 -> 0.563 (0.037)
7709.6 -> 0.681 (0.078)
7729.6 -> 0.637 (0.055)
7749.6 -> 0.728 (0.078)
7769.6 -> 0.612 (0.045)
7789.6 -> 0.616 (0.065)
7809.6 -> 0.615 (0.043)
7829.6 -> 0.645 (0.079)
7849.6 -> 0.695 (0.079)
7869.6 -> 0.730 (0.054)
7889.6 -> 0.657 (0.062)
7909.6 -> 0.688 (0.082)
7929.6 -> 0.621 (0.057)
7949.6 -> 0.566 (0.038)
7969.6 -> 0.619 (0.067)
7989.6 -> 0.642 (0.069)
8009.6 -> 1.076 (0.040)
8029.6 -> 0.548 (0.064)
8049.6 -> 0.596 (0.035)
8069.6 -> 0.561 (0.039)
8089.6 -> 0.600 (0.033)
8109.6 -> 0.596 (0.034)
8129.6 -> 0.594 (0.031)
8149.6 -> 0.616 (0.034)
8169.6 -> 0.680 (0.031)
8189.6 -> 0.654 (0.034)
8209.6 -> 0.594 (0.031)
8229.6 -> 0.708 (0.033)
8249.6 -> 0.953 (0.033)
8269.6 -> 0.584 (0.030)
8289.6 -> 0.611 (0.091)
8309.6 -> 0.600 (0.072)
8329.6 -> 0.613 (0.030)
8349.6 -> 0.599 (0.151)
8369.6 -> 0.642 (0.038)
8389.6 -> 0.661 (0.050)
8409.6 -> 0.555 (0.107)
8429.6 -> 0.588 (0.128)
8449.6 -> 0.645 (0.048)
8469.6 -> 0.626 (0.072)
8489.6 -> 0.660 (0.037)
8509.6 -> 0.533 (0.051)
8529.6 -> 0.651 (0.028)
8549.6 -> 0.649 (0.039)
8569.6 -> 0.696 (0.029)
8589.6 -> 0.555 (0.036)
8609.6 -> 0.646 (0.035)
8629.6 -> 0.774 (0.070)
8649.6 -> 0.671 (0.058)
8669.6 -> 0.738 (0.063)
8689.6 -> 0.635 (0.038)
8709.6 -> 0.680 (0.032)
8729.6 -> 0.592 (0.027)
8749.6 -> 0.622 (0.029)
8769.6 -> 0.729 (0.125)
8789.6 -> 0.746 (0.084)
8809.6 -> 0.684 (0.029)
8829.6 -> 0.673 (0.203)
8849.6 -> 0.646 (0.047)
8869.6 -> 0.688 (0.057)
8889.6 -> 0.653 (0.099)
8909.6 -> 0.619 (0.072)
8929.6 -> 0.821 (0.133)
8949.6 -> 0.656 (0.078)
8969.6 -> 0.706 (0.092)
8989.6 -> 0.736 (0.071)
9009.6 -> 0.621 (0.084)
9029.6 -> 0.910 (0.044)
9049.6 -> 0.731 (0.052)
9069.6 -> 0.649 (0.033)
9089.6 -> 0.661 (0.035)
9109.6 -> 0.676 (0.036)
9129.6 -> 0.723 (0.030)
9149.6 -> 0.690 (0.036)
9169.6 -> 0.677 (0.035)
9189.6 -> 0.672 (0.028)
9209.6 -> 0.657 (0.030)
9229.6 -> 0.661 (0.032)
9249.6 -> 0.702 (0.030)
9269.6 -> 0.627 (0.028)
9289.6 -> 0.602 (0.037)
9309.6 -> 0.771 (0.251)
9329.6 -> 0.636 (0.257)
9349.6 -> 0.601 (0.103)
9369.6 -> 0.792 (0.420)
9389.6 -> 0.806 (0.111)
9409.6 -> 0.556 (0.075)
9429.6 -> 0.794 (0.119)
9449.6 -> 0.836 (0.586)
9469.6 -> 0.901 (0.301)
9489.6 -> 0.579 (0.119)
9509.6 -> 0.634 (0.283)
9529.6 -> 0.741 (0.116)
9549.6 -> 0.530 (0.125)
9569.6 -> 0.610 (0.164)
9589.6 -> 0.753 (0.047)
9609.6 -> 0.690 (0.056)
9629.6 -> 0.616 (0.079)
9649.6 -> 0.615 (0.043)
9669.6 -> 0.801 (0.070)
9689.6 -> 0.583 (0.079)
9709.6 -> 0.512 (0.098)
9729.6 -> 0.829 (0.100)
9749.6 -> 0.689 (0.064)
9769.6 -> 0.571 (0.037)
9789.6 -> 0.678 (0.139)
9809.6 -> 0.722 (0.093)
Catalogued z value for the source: 0.647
